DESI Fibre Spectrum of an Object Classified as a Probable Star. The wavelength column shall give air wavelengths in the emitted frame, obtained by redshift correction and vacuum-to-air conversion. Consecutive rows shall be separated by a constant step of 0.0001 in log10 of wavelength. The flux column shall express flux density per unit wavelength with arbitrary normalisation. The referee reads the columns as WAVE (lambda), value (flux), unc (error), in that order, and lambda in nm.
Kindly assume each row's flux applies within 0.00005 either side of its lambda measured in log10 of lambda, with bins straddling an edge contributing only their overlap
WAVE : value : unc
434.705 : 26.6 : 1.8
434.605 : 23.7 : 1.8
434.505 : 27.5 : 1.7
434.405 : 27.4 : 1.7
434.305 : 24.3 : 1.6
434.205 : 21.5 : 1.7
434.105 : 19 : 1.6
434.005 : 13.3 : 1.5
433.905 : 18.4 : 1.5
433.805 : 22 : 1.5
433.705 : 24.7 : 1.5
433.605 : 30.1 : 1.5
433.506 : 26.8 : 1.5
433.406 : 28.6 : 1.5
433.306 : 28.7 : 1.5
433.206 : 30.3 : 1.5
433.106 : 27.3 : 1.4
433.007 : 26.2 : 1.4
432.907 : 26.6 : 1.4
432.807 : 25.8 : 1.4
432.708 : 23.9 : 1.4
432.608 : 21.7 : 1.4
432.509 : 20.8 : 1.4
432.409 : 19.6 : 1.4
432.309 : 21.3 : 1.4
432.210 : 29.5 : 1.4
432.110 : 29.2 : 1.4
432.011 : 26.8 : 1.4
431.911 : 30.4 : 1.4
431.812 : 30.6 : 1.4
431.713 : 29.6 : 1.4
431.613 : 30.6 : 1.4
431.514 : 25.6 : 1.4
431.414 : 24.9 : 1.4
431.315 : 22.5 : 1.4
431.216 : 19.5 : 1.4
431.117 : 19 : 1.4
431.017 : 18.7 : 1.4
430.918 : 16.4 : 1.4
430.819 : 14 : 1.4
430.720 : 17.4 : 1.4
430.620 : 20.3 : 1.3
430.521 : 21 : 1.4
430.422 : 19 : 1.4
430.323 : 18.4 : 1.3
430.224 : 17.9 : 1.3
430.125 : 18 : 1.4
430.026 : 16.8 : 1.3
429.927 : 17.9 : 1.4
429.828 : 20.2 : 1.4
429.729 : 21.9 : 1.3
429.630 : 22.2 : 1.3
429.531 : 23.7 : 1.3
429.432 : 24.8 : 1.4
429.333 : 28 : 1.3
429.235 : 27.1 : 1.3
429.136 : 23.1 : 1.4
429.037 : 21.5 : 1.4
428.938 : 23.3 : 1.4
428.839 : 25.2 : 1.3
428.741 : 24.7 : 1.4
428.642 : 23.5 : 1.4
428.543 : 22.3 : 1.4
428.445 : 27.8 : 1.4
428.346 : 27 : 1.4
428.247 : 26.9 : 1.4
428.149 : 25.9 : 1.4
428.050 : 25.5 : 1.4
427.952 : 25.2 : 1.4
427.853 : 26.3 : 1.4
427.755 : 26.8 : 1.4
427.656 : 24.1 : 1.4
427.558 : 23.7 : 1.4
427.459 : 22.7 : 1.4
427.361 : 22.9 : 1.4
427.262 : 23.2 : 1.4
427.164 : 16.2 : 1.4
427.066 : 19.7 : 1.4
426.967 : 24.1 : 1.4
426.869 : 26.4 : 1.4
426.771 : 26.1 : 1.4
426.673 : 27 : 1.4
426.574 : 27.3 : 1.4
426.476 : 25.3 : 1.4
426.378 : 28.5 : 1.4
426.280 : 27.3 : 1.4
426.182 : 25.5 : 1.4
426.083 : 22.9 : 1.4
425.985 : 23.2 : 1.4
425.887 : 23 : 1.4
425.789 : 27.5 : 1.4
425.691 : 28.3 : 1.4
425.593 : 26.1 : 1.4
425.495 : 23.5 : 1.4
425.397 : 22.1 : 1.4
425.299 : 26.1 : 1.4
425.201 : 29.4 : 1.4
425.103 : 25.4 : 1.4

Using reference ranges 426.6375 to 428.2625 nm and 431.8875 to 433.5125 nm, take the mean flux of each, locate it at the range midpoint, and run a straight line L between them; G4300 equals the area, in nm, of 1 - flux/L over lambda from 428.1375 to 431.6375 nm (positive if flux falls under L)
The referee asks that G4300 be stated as 0.42 nm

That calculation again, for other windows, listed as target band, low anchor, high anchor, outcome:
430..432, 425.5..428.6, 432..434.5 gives 0.24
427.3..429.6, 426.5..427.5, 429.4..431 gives -0.34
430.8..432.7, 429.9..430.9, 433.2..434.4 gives -0.33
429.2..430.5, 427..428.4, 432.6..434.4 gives 0.16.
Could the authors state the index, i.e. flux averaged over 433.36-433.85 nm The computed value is 26.5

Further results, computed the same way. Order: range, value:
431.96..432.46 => 25.2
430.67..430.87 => 15.7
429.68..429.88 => 21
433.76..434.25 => 18.8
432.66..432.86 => 24.9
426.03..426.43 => 26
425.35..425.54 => 22.8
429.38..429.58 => 24.3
